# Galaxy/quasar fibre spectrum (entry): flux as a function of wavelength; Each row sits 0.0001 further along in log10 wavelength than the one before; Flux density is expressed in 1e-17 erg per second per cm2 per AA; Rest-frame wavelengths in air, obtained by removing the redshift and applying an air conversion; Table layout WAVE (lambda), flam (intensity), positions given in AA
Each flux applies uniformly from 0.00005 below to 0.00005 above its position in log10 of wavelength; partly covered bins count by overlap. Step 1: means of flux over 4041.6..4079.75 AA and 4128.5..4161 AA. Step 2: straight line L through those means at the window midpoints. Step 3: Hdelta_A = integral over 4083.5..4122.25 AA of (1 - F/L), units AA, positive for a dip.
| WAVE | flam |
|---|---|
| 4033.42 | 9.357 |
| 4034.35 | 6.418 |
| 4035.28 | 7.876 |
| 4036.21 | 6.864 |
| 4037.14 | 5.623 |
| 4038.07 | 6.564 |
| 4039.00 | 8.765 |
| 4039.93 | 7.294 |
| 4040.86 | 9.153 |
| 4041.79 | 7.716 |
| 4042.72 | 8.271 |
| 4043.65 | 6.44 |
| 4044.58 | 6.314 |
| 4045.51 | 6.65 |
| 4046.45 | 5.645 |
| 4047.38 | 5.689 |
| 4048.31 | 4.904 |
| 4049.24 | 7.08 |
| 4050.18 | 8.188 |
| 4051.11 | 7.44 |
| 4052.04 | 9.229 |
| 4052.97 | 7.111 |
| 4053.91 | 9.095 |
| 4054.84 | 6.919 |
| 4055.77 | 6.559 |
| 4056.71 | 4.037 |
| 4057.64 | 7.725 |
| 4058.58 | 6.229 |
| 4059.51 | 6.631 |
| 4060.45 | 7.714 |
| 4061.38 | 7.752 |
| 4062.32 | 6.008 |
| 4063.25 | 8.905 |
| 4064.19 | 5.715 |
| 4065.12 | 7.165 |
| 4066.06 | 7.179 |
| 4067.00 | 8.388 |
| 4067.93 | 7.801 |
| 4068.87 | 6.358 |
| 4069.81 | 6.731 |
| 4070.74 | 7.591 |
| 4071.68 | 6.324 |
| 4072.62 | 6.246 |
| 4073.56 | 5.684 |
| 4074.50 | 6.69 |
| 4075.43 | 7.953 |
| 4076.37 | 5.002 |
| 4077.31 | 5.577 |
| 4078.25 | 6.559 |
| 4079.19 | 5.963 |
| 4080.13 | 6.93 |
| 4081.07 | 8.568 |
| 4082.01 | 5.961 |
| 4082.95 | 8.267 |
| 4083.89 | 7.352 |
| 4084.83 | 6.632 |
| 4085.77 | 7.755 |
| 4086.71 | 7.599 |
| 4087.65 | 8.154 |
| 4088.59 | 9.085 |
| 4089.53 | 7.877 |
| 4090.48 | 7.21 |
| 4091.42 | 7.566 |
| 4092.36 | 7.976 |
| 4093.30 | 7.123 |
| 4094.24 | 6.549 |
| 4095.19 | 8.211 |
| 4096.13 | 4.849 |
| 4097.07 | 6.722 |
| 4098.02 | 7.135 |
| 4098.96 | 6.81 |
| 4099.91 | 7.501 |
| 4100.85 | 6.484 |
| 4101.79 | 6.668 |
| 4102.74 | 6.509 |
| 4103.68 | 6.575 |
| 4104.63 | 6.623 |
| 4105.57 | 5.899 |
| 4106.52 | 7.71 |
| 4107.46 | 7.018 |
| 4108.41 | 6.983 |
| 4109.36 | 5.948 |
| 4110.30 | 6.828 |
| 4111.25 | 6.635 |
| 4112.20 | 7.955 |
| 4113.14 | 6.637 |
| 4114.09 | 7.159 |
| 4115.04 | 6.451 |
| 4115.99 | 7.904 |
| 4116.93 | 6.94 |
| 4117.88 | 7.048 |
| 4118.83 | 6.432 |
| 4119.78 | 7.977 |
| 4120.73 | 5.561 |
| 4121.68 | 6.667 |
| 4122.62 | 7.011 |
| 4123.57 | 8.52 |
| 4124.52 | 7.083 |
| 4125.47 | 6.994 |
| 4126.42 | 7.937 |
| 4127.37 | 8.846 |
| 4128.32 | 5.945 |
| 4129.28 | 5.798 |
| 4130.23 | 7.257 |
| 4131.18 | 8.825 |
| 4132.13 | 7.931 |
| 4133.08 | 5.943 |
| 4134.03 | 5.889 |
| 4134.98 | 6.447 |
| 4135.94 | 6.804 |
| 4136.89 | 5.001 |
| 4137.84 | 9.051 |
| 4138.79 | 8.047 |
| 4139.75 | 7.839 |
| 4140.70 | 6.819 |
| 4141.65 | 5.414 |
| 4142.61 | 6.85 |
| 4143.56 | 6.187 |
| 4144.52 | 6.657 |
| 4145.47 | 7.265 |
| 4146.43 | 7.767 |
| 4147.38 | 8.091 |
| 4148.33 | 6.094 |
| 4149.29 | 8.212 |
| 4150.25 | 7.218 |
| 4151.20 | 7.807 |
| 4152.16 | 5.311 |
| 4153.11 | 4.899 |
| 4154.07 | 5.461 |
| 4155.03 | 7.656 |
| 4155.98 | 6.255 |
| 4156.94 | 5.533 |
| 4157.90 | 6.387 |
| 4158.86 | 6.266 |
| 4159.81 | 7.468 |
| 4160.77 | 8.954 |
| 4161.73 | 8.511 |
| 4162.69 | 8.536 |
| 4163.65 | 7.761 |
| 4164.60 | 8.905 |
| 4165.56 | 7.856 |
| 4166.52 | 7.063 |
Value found -1.10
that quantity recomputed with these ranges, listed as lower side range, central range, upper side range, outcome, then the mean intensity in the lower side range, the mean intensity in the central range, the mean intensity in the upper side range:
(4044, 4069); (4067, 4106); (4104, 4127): 0.1 AA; 6.98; 6.97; 7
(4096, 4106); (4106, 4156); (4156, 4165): 0.5 AA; 6.59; 6.97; 7.51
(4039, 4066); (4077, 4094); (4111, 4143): -0.7 AA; 7.09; 7.35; 7.05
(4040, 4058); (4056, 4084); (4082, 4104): 1.2 AA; 7.06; 6.82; 7.22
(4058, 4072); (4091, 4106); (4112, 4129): 0.6 AA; 7.11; 6.83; 7.14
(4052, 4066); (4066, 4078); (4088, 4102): 0.7 AA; 7.06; 6.71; 7.2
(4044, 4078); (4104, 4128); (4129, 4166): -0.3 AA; 6.84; 7.06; 7.06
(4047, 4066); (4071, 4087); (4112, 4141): 0.6 AA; 7.02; 6.77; 7.11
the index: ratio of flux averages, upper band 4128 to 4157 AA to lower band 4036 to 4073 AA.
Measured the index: 1.0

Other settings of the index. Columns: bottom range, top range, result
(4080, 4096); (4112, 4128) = 0.96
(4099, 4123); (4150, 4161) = 0.96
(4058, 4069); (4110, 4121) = 0.97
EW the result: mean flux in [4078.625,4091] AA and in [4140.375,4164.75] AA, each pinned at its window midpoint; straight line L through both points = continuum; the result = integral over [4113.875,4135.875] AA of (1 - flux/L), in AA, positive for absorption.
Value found 0.4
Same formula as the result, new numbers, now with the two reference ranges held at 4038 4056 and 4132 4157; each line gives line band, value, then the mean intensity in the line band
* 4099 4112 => 0.4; 6.75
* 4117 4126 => -0.2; 7.03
